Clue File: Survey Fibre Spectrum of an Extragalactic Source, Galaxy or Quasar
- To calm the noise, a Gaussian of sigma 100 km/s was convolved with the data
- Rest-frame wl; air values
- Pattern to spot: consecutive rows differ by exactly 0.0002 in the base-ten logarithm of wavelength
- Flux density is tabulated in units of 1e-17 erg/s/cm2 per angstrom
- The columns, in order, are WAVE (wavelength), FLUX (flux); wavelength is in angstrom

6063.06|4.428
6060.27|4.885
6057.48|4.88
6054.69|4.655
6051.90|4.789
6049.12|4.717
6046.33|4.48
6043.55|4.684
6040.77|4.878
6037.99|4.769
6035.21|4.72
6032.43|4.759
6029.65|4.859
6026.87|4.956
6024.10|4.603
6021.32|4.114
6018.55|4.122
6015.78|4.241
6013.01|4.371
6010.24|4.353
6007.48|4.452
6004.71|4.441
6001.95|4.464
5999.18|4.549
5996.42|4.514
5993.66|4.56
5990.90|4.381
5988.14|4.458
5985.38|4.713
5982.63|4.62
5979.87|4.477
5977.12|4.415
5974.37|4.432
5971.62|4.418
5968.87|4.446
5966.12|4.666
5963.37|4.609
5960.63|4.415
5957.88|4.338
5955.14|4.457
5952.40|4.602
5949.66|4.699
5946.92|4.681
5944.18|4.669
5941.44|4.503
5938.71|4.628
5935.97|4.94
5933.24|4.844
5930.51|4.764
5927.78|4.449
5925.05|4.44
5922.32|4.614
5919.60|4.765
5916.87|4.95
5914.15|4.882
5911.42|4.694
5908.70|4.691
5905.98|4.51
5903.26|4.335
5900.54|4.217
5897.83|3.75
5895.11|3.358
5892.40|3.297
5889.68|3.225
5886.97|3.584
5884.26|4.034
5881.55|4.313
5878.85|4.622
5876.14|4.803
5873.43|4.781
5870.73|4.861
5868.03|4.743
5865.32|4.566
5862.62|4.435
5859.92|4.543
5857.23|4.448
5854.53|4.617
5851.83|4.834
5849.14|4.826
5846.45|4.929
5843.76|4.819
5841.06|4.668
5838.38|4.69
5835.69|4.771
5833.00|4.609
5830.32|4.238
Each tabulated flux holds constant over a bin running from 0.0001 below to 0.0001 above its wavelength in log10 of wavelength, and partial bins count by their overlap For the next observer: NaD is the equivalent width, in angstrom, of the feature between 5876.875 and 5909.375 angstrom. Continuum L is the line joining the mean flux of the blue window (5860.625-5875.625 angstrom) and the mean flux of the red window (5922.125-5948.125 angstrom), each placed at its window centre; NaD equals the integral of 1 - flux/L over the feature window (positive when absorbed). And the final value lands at 4.7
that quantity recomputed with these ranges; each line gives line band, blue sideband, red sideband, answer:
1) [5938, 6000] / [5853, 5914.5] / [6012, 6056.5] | -0.71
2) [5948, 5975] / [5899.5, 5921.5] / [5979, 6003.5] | 0.32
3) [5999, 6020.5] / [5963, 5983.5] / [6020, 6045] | 1.25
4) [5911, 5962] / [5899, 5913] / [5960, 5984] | -1.76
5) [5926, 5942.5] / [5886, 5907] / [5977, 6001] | -2.44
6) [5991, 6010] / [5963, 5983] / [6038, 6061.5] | 0.45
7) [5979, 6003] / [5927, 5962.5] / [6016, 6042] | 0.48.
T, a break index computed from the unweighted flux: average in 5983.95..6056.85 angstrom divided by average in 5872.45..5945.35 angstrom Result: 1.0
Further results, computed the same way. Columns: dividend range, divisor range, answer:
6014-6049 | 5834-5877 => 0.98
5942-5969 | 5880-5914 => 1.13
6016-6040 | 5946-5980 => 1.02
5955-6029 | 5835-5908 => 1.02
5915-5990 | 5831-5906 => 1.05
